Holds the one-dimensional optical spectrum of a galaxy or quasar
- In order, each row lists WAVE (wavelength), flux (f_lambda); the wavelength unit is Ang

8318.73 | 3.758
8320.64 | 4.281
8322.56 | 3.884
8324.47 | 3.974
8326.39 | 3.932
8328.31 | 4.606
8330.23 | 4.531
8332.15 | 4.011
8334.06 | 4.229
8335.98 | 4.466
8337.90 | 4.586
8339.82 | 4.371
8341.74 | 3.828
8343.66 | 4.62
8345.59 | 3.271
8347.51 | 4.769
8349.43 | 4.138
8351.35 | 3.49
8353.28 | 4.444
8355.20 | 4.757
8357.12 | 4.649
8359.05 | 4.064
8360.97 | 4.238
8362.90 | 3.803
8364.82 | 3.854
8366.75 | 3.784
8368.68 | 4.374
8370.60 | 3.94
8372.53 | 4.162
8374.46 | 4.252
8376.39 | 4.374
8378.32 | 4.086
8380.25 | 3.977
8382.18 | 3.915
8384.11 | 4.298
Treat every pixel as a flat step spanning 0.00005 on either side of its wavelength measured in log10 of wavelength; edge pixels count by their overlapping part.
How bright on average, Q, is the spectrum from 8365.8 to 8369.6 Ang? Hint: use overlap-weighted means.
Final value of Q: 4.07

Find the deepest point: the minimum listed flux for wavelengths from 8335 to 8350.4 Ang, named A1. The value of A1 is 3.271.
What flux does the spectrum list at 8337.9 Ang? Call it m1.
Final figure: 4.586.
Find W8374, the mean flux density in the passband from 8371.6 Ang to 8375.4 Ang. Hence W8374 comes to 4.2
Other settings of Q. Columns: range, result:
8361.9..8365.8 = 3.83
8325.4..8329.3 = 4.26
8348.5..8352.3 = 3.82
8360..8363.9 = 4.03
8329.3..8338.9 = 4.37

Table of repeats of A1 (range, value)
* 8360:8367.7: 3.784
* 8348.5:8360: 3.49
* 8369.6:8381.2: 3.94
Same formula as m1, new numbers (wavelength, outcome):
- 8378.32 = 4.086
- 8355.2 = 4.757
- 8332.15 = 4.011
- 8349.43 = 4.138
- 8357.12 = 4.649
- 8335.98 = 4.466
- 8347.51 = 4.769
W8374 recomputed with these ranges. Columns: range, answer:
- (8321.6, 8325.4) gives 3.93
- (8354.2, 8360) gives 4.49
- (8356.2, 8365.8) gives 4.12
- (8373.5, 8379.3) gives 4.23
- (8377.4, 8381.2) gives 4.03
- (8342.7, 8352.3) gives 4.06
